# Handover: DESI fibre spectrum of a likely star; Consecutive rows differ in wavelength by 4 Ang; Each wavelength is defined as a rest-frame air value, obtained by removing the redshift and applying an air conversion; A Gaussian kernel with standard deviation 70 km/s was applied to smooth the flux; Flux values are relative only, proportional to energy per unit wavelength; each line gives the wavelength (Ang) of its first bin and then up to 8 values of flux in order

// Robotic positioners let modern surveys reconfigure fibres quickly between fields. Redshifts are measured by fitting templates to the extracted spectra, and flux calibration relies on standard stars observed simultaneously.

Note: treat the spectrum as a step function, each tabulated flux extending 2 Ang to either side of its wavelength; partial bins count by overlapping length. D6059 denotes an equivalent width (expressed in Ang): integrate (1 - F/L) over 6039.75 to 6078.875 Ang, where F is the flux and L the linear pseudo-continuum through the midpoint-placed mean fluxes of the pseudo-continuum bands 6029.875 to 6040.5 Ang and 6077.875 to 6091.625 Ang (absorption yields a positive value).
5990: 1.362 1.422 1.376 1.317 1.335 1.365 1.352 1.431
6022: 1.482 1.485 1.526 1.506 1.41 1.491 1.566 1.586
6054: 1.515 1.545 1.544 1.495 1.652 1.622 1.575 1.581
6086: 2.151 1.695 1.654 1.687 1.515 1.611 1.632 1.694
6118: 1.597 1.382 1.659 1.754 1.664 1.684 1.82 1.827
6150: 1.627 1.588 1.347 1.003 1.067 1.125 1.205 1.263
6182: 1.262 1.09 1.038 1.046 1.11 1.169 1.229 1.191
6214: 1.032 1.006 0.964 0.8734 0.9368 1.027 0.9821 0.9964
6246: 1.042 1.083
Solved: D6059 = 1.5 Ang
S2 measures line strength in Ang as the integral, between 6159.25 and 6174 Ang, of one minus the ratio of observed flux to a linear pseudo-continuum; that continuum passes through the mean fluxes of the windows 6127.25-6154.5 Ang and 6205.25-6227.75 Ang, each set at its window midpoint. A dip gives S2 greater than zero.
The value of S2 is 3.8 Ang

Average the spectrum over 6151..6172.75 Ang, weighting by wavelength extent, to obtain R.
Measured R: 1.24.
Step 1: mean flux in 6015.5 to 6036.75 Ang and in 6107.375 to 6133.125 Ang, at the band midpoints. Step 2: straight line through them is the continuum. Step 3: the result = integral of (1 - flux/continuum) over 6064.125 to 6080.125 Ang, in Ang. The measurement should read -0.4 Ang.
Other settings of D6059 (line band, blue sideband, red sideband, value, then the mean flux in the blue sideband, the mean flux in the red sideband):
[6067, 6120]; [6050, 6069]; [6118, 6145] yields -2.2 Ang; 1.54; 1.66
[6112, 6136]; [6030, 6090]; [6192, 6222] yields -4.3 Ang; 1.59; 1.1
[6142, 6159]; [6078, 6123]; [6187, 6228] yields -3.1 Ang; 1.66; 1.07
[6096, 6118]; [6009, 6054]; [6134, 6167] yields -1.8 Ang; 1.48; 1.52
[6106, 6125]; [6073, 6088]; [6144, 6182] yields -0.2 Ang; 1.74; 1.34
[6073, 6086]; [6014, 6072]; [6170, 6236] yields -2.4 Ang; 1.51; 1.09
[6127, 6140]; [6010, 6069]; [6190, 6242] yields -4.6 Ang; 1.49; 1.04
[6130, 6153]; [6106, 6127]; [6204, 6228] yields -4.2 Ang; 1.59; 1.05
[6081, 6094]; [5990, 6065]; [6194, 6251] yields -4.6 Ang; 1.46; 1.05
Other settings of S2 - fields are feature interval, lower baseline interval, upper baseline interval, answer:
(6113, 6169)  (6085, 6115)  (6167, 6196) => -4.83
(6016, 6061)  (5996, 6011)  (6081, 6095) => 0.74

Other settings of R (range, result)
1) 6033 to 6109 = 1.6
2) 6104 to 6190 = 1.46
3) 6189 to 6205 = 1.1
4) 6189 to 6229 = 1.06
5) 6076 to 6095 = 1.74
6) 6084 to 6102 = 1.77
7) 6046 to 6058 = 1.55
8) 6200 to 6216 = 1.16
